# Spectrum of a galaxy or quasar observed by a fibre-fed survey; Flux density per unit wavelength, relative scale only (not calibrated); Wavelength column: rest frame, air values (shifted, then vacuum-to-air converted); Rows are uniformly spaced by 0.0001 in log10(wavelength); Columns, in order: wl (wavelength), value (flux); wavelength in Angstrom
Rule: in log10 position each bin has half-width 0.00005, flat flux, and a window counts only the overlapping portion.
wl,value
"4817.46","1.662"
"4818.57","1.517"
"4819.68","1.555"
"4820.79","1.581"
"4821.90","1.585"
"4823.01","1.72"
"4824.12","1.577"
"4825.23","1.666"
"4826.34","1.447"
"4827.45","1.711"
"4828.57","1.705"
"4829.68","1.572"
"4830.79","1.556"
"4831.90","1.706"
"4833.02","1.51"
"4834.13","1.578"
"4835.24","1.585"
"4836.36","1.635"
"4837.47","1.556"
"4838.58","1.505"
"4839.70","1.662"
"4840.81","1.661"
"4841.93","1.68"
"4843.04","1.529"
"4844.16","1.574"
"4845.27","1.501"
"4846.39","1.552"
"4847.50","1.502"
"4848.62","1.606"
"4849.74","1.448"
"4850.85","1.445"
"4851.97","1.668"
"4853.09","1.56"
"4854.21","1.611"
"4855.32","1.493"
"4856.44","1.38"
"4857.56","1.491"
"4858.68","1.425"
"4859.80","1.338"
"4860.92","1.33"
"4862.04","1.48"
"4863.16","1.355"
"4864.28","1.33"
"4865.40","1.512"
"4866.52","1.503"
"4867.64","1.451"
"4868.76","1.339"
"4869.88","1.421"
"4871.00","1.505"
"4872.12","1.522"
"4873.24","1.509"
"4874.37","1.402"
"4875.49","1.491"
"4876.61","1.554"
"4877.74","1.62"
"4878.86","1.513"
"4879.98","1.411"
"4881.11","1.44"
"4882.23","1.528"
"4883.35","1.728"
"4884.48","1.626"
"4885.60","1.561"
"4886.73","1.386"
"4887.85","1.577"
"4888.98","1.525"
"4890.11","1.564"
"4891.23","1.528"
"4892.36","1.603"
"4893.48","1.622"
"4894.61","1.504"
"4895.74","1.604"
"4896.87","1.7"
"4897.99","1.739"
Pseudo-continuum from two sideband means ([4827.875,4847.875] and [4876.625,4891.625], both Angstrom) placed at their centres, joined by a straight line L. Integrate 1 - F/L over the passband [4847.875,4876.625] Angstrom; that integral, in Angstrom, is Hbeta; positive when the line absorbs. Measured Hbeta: 1.8 Angstrom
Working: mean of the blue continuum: 1.59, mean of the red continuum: 1.54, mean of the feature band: 1.47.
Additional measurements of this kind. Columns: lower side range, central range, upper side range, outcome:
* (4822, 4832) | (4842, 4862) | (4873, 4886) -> 1.0 Angstrom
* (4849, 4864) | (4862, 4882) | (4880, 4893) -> 0.5 Angstrom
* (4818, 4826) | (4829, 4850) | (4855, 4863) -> -0.9 Angstrom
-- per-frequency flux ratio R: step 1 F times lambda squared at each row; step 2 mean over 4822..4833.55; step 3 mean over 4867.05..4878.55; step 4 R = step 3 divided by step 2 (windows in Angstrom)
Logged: 0.93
